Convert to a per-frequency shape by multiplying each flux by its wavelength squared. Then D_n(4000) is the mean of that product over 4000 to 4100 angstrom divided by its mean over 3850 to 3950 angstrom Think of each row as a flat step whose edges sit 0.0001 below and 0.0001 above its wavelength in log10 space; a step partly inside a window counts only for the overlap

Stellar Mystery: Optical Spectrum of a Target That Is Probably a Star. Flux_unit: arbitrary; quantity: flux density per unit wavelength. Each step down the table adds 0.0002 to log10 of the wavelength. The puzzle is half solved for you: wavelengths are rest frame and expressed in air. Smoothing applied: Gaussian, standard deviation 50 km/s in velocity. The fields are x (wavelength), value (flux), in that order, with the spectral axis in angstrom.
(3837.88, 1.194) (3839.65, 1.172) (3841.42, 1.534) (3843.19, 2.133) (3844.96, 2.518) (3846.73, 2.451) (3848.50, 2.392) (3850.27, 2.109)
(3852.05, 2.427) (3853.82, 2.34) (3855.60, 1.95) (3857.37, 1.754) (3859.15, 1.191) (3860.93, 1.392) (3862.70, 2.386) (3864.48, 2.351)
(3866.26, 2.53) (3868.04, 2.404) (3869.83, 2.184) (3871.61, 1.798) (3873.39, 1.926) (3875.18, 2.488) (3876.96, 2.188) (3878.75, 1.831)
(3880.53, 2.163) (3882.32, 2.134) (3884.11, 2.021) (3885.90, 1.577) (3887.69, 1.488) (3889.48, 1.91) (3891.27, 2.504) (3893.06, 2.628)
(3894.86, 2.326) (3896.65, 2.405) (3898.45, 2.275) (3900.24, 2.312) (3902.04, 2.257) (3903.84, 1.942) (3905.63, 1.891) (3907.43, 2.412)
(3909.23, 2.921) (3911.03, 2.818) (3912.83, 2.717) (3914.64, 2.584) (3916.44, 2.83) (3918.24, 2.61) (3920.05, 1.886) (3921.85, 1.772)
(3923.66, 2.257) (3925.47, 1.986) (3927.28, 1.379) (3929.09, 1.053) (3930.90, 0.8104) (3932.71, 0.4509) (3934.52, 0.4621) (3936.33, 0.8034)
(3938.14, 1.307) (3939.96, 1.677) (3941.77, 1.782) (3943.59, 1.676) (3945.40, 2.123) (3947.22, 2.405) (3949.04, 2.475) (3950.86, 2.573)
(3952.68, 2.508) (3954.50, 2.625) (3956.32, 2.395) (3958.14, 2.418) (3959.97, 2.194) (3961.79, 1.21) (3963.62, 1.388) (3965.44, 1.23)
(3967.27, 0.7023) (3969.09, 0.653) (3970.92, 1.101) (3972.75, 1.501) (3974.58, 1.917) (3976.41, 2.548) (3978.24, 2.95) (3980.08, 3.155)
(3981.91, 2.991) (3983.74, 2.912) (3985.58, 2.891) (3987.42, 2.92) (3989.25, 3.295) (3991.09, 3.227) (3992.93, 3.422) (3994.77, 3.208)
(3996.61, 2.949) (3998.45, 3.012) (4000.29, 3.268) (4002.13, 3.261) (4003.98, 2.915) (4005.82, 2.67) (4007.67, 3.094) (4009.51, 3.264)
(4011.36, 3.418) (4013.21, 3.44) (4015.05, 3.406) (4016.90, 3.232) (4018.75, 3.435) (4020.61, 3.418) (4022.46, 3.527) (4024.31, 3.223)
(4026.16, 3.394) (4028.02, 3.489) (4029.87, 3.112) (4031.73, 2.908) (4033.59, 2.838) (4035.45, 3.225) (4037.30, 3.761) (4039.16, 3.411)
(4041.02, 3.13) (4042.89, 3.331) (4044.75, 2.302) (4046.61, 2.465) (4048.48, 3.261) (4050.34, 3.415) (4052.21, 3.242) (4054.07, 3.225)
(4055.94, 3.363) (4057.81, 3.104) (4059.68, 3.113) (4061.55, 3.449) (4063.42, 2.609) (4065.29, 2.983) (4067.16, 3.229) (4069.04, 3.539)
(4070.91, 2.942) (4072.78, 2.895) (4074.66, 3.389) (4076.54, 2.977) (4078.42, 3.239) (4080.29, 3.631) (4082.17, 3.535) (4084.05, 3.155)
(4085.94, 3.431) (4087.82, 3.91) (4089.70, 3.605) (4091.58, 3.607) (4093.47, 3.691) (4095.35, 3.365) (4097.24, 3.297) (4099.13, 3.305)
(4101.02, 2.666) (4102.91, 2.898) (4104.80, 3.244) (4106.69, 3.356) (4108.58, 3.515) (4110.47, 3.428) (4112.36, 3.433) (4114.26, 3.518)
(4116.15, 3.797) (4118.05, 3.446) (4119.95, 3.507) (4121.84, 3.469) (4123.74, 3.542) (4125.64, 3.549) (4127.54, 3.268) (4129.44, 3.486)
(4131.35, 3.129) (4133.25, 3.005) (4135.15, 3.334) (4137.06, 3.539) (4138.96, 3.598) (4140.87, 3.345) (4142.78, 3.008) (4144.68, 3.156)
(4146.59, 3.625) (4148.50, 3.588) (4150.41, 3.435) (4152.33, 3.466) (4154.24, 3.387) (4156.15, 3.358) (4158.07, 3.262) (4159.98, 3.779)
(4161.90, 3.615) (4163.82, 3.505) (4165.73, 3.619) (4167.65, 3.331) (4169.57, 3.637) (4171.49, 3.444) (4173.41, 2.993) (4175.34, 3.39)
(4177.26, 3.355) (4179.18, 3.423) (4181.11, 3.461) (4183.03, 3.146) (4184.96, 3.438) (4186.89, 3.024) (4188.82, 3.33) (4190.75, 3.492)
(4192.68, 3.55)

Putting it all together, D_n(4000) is 1.8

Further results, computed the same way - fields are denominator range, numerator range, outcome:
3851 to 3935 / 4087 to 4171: 1.88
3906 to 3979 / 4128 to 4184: 2.01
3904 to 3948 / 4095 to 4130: 1.99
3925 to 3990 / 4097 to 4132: 1.91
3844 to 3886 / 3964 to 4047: 1.46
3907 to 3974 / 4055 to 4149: 1.98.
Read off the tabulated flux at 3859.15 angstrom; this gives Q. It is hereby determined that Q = 1.191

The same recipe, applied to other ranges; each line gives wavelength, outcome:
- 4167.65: 3.331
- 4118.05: 3.446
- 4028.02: 3.489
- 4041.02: 3.13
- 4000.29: 3.268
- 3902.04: 2.257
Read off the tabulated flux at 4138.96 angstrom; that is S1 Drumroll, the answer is 3.598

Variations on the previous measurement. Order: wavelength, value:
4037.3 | 3.761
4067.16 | 3.229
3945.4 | 2.123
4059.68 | 3.113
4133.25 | 3.005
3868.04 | 2.404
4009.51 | 3.264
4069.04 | 3.539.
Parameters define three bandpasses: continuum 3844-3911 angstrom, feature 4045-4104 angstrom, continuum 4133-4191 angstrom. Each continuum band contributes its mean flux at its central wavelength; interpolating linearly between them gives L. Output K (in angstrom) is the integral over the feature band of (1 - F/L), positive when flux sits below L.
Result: -4.2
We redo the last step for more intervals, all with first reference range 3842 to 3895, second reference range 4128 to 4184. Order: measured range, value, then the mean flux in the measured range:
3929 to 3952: 8.6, 1.53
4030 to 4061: -2.5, 3.13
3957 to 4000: 4.3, 2.35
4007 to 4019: -2.5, 3.33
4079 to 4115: -3.1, 3.4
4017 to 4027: -2.1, 3.39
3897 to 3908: 0.4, 2.19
